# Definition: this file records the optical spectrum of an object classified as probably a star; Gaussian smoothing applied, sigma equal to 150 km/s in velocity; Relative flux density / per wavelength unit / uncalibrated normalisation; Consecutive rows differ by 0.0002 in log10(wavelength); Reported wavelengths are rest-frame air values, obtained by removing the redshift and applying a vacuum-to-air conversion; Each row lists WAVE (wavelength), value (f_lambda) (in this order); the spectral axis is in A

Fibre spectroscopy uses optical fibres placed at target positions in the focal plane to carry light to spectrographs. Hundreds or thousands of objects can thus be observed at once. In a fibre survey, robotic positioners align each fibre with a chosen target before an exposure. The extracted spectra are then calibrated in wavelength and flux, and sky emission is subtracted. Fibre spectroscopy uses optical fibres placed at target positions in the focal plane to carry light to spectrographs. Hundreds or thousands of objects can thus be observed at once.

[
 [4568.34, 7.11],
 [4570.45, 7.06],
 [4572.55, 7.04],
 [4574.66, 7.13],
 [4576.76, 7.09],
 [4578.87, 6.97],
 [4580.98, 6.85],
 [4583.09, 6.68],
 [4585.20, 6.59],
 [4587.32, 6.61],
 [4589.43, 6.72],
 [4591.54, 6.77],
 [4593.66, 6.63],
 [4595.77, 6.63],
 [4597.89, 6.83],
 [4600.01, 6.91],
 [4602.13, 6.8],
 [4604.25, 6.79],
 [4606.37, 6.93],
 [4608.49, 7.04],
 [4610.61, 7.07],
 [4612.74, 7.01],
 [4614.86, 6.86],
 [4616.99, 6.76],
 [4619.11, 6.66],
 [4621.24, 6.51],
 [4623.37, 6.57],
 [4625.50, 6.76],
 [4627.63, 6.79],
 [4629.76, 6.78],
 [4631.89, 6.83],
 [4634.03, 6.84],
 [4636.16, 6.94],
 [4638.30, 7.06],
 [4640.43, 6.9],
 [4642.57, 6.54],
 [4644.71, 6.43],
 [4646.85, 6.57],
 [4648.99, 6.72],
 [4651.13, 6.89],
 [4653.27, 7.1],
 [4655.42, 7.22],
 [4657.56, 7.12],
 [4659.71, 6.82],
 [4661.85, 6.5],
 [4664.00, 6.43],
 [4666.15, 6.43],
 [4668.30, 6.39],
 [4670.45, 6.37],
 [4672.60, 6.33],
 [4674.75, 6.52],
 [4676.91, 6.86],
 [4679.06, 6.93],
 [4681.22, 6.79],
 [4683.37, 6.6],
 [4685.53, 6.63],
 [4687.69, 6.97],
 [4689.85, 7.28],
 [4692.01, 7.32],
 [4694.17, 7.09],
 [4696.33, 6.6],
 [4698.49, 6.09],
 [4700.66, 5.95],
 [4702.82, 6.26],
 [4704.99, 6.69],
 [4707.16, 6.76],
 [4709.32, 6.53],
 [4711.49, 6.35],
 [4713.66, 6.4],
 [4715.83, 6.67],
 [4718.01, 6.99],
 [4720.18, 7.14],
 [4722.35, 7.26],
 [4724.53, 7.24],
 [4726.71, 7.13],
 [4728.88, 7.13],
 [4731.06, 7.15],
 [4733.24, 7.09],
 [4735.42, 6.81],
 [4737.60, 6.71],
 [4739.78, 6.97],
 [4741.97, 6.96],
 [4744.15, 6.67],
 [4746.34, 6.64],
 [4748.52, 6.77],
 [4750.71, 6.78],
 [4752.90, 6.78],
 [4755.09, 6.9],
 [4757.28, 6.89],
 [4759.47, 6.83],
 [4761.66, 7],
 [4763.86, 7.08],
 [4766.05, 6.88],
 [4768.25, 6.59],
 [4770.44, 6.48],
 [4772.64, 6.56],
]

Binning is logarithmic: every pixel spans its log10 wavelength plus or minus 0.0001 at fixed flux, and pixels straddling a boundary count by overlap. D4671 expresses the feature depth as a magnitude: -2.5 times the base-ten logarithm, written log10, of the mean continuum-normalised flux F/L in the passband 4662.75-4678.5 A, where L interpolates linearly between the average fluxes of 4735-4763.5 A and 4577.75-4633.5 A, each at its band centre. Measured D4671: 0.05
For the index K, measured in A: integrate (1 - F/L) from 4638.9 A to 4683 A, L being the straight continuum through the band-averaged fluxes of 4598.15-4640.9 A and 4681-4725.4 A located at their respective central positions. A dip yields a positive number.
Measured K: 0.6 A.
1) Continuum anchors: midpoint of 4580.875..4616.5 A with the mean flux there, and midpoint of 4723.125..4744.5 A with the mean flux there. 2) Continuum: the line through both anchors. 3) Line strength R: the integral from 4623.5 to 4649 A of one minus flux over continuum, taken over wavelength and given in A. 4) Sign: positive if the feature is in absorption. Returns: 0.4 A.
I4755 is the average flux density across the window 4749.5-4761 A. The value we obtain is 6.84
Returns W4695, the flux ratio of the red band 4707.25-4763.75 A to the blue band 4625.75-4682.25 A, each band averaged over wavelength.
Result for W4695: 1.02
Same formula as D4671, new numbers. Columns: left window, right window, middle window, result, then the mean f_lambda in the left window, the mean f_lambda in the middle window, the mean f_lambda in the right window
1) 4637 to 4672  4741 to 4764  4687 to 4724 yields 0.007 mag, 6.71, 6.73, 6.83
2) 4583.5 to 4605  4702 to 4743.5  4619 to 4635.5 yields 0.005 mag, 6.72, 6.73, 6.86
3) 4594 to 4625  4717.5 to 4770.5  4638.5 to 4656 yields 0.007 mag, 6.81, 6.8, 6.92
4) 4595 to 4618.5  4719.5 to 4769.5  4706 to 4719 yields 0.048 mag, 6.87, 6.61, 6.93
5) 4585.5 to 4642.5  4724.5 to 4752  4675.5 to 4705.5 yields 0.025 mag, 6.8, 6.72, 6.91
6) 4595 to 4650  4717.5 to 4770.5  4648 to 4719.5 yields 0.027 mag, 6.79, 6.69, 6.92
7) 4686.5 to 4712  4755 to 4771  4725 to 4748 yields -0.026 mag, 6.67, 6.93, 6.84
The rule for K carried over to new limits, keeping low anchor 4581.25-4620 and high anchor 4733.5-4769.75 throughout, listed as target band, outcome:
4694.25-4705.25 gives 0.7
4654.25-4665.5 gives 0.0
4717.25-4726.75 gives -0.5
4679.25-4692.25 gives -0.2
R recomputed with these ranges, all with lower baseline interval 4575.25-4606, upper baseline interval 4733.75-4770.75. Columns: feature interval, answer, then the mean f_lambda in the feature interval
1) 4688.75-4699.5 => -0.1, 6.89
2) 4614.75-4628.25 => 0.2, 6.69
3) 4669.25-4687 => 0.4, 6.63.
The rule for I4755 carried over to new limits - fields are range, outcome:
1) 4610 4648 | 6.77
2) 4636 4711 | 6.7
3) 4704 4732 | 6.88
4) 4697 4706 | 6.26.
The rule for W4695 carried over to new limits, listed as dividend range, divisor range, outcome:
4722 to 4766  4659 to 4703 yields 1.04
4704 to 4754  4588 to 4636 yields 1.01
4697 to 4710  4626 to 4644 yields 0.94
